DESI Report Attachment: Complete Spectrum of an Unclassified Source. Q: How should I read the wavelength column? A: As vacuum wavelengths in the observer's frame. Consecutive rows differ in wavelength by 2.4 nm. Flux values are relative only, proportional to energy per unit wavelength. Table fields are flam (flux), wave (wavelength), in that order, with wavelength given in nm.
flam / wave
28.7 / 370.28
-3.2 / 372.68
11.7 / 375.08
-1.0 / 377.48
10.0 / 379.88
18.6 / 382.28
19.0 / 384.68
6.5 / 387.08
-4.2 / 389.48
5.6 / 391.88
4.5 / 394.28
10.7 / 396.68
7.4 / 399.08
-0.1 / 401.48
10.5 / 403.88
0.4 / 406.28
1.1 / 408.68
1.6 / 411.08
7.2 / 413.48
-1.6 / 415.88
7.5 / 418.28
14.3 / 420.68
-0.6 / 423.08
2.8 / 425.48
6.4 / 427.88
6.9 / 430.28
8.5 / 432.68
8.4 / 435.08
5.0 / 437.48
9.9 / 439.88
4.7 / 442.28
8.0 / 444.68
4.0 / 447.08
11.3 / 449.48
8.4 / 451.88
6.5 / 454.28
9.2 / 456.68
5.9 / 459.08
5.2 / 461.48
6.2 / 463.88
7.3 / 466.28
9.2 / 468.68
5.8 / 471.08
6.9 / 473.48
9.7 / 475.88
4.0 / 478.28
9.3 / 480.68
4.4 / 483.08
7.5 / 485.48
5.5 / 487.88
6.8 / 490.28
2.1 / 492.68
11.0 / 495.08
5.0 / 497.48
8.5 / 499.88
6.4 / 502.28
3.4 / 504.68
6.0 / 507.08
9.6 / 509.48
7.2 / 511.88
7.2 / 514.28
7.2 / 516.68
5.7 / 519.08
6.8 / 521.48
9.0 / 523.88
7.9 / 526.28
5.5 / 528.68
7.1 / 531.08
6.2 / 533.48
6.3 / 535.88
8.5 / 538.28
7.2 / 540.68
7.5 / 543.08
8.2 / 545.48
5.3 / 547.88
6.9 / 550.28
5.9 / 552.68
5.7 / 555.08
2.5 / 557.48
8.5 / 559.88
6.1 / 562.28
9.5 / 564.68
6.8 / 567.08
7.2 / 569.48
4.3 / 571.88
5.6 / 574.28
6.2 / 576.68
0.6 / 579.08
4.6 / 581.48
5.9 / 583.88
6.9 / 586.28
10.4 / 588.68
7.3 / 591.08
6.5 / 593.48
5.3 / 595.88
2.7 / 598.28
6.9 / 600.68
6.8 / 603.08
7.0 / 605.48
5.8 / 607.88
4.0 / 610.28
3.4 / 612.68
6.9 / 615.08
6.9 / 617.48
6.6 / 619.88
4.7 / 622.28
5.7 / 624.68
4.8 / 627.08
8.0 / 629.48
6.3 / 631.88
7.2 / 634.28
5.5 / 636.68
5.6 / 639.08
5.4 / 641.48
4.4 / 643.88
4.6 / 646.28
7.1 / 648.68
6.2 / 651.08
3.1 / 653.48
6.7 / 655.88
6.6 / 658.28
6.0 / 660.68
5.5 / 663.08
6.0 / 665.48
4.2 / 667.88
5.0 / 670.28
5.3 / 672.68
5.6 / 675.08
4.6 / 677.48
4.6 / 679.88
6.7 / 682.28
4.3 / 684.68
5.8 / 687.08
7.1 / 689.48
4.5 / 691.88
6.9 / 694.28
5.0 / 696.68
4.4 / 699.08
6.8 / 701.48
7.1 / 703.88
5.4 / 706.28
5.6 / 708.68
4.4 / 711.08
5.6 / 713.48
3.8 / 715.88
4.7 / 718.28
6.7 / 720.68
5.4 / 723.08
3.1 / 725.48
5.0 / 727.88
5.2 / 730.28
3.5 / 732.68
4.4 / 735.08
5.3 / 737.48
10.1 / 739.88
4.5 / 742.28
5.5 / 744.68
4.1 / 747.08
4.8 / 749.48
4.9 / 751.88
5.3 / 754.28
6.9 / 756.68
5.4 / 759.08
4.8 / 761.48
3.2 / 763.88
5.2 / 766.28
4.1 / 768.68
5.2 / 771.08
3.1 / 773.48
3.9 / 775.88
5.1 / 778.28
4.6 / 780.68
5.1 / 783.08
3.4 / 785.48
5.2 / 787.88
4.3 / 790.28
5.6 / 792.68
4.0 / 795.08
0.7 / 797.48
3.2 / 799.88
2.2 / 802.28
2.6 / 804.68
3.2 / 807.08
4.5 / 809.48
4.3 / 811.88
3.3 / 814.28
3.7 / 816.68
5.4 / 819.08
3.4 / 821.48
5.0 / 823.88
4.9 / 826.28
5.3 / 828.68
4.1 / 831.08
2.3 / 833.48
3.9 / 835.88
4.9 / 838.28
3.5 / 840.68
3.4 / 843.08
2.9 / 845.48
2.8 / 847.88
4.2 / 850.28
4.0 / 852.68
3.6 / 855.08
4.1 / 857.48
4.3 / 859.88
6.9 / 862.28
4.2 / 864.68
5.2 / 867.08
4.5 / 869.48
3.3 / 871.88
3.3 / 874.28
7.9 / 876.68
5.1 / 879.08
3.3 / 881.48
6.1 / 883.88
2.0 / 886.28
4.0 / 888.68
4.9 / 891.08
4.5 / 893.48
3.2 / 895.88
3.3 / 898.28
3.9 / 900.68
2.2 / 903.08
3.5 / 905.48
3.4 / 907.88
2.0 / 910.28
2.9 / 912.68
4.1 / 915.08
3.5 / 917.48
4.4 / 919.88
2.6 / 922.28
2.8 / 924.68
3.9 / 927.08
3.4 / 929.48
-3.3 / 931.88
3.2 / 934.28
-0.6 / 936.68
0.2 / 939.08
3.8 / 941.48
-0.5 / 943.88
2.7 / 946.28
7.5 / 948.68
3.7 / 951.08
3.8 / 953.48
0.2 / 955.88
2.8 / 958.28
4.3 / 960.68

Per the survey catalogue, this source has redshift 0.13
